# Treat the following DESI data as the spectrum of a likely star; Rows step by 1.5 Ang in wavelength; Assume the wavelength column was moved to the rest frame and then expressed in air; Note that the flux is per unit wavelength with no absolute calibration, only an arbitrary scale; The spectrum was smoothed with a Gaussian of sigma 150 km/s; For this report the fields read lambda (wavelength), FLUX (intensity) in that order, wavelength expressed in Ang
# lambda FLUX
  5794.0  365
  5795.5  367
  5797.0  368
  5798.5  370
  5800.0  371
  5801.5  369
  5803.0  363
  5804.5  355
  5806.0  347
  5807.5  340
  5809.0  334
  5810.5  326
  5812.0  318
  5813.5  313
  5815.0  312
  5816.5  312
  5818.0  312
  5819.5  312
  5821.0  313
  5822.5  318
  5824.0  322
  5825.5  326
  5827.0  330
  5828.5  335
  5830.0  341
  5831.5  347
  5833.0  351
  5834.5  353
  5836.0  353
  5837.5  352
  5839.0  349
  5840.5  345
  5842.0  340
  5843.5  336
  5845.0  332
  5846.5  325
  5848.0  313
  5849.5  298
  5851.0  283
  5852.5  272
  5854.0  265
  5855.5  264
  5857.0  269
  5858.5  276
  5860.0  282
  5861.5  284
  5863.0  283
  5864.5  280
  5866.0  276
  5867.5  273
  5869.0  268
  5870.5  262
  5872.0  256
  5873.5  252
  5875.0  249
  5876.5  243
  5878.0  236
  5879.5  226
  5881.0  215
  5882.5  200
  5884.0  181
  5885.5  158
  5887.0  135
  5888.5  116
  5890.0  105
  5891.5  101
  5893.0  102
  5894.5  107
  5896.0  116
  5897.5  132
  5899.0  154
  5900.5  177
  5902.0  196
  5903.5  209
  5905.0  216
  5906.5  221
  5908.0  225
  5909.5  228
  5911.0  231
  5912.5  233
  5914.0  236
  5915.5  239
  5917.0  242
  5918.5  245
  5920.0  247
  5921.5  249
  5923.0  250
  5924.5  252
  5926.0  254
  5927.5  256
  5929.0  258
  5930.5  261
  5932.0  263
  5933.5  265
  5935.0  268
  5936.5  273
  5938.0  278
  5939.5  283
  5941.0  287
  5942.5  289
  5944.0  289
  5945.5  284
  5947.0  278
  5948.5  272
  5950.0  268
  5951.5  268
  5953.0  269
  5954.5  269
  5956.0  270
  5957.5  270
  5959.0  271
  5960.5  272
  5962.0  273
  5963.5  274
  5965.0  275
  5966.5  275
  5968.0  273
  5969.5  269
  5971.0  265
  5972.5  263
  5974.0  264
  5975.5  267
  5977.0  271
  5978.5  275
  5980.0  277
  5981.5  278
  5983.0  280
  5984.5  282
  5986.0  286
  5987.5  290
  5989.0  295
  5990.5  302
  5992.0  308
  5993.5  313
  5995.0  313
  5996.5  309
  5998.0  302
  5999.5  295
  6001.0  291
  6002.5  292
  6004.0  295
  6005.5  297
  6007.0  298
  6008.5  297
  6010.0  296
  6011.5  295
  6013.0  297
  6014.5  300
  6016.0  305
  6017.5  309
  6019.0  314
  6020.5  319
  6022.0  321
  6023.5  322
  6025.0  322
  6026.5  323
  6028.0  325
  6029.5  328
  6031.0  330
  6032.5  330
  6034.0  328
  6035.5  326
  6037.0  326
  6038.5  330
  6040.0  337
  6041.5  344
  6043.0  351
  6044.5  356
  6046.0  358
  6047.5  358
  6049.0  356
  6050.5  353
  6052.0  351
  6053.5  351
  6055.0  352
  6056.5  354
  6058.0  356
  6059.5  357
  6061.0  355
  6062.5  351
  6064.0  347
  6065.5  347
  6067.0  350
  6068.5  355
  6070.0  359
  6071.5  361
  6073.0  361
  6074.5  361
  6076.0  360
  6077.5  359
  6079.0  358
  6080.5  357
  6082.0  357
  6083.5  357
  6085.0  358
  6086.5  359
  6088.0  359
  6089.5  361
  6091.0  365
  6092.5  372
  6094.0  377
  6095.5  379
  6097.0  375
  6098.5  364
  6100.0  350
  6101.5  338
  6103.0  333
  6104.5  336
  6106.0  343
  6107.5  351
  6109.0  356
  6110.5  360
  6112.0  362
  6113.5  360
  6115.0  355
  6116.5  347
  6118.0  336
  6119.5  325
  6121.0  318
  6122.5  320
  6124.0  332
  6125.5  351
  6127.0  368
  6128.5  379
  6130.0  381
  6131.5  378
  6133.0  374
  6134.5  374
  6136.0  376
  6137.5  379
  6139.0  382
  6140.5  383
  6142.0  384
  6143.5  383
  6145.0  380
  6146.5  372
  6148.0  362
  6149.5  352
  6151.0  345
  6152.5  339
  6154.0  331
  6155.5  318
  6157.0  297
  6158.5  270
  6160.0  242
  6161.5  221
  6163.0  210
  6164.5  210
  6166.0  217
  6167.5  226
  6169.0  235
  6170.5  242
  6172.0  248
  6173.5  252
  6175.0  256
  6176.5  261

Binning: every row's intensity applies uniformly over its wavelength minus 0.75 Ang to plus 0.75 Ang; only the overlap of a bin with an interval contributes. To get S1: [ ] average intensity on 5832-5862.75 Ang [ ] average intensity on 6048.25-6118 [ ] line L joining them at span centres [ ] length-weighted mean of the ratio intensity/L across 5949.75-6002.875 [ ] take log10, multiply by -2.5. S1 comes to 0.194 mag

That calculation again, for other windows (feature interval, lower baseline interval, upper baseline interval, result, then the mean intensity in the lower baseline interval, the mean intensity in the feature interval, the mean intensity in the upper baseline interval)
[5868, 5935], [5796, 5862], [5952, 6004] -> 0.392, 325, 211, 282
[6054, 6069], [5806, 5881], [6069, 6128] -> -0.018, 303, 352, 354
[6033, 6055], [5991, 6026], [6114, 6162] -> -0.094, 305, 345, 346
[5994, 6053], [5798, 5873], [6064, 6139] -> 0.081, 316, 321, 357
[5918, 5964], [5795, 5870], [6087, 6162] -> 0.231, 321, 268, 350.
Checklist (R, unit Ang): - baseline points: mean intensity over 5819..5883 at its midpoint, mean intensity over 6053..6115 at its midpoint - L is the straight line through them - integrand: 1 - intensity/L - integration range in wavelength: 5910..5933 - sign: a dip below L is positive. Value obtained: 4.9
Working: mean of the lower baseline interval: 296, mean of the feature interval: 248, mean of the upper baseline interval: 357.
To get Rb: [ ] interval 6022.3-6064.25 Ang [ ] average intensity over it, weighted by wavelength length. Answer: 342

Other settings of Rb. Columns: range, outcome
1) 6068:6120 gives 356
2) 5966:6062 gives 312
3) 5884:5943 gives 214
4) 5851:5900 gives 215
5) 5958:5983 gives 272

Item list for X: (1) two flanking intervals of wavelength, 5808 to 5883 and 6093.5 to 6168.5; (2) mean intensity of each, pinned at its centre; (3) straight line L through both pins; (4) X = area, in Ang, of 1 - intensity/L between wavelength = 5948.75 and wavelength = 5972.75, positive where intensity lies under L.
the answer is 3.4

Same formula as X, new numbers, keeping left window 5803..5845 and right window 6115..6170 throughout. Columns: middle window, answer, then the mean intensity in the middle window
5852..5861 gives 1.7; 272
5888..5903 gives 9.0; 132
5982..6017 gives 3.5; 297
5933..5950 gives 2.7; 278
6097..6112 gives -1.0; 350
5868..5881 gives 3.3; 248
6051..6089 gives -3.1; 356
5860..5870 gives 1.7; 277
